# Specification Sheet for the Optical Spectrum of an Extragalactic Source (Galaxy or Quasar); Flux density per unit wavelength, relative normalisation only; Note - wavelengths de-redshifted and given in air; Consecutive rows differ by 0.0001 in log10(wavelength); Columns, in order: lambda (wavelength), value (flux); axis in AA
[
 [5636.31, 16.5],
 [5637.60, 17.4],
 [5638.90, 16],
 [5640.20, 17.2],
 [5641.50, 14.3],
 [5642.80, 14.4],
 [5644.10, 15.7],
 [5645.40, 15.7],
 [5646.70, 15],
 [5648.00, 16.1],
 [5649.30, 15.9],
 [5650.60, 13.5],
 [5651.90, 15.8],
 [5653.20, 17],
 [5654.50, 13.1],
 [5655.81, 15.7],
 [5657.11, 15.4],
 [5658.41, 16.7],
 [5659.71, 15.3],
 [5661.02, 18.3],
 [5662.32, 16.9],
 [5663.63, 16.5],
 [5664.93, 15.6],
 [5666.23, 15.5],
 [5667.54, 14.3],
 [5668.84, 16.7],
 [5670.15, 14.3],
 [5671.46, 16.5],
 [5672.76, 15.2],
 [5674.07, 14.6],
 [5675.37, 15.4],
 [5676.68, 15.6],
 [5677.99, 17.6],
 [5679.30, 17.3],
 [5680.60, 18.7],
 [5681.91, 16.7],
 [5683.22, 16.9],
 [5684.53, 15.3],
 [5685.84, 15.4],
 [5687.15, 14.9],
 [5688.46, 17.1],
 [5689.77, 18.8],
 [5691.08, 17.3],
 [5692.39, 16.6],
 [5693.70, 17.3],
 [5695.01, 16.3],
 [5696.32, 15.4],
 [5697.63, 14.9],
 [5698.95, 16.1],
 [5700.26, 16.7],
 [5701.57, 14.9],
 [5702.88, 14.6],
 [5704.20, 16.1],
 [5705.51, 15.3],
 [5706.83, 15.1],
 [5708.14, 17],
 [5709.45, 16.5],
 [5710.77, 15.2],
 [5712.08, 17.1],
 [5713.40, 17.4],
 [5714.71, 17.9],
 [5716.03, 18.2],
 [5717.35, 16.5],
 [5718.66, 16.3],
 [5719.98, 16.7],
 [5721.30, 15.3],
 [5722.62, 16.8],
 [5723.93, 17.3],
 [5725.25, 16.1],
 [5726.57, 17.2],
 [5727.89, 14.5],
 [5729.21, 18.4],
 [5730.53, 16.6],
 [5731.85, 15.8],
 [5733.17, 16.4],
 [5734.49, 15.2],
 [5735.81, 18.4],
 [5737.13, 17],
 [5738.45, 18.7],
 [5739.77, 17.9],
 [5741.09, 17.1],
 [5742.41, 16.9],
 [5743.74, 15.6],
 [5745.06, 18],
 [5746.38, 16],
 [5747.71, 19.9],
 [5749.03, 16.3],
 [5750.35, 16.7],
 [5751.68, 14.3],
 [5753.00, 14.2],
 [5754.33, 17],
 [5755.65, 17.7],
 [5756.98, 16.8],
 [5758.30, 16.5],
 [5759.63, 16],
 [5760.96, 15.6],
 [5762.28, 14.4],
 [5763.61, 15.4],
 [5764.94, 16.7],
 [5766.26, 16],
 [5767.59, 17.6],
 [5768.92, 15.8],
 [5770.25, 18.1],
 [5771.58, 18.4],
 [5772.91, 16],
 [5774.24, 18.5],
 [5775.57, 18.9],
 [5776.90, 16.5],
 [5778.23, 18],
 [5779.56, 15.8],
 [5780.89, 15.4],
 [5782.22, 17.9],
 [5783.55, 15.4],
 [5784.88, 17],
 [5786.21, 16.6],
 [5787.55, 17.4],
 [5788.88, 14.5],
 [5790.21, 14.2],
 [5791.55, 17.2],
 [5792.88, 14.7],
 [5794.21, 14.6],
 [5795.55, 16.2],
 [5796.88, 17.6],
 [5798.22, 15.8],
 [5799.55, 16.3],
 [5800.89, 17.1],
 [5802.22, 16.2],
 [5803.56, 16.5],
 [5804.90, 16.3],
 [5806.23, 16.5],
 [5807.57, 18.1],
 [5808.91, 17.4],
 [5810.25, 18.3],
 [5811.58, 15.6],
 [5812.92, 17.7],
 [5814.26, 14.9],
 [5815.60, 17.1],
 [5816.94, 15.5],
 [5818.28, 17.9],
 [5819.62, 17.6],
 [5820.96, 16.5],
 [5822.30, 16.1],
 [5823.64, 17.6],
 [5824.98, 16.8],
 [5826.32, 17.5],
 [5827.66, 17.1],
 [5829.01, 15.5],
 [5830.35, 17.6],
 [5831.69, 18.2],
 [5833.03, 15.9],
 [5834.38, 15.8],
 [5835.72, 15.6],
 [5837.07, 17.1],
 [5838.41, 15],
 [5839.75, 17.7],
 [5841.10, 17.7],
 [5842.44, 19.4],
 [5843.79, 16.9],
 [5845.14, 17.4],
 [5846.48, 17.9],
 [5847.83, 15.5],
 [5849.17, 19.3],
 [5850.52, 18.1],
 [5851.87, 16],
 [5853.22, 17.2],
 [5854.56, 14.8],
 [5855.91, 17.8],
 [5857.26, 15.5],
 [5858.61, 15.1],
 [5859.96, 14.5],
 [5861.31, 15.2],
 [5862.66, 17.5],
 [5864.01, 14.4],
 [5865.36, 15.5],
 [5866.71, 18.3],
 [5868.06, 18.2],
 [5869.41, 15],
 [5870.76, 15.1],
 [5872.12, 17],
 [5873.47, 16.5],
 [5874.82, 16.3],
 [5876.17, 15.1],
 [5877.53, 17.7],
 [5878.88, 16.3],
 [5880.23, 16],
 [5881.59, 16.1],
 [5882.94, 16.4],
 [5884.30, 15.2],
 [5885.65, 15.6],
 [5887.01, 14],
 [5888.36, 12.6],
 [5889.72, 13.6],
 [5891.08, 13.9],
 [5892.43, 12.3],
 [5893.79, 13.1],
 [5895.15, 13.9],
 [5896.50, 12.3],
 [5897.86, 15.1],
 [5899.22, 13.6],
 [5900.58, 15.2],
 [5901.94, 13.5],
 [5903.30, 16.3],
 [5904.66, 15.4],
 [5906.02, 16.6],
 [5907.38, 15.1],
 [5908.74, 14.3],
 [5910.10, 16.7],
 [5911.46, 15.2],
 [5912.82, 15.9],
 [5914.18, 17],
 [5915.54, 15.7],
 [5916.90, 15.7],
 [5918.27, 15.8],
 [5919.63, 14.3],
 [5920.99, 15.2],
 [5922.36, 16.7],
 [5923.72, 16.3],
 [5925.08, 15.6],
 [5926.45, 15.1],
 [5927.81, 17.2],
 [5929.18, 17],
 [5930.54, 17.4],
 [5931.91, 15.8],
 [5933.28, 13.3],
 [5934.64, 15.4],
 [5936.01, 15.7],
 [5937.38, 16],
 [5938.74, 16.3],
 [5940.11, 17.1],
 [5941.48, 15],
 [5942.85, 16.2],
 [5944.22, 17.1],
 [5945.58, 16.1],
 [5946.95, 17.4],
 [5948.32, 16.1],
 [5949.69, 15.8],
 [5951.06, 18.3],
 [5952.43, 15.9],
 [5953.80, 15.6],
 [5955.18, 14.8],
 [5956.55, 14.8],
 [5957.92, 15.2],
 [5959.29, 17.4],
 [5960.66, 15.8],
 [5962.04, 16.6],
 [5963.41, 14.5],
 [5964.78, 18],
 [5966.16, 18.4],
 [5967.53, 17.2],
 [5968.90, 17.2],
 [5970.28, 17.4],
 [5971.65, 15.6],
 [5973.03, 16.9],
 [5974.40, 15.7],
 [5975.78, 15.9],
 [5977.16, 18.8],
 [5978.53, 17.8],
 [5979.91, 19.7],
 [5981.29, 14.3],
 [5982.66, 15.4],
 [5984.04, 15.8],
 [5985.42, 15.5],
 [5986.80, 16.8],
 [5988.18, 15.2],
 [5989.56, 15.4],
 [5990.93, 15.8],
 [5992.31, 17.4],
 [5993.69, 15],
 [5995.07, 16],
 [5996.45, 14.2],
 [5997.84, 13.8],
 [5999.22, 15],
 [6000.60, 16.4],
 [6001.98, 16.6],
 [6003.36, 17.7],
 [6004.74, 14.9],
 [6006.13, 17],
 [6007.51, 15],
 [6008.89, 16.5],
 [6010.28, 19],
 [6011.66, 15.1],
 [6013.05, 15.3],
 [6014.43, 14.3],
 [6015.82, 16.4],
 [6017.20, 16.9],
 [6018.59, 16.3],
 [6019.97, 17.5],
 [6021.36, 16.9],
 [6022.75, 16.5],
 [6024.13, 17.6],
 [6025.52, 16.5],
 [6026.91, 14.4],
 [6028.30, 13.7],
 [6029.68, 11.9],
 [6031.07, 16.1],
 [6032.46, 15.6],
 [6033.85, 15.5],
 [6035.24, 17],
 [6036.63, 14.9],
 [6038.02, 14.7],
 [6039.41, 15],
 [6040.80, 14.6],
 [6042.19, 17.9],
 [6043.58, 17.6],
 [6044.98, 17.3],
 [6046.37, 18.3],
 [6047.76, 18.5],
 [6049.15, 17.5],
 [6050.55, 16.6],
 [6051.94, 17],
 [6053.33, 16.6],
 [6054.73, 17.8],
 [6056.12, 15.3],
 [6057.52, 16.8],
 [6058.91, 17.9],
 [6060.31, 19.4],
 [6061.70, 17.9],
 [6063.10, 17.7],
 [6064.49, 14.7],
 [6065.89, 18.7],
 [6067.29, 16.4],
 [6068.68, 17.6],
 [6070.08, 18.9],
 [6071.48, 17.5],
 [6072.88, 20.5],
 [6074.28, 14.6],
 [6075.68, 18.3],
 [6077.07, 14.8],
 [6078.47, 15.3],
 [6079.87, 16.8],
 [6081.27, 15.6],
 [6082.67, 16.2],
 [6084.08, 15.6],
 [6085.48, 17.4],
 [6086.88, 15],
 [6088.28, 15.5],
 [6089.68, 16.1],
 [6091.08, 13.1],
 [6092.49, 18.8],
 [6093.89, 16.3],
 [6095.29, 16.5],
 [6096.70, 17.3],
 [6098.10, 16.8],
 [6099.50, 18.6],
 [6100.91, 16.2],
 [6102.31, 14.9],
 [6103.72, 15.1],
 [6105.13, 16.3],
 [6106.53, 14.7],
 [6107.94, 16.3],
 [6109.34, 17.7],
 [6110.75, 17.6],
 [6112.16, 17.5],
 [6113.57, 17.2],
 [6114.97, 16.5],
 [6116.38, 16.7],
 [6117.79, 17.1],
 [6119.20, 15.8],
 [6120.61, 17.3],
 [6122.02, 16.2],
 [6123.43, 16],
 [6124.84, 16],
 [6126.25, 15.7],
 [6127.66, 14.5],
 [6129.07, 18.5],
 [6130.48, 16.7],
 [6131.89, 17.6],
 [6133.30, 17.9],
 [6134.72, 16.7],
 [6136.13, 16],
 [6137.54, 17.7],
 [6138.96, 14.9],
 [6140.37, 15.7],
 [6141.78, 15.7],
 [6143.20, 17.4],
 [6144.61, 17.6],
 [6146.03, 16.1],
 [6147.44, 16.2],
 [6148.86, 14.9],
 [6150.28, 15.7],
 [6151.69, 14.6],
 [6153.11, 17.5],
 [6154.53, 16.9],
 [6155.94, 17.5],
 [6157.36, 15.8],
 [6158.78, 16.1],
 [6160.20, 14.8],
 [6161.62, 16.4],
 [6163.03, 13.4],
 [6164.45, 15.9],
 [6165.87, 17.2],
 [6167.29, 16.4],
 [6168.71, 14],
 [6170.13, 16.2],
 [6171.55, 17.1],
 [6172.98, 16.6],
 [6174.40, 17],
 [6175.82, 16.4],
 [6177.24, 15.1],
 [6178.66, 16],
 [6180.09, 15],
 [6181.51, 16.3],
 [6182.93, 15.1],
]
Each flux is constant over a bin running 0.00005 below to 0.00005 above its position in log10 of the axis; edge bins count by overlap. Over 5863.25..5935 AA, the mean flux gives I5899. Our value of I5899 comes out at 15.4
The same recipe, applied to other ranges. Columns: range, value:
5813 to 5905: 16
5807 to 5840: 16.8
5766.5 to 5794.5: 16.6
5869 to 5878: 16.1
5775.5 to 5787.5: 16.8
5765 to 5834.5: 16.7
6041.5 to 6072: 17.4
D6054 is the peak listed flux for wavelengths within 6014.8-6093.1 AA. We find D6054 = 20.5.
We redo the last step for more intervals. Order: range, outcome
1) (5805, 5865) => 19.4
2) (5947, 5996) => 19.7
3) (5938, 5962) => 18.3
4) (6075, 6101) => 18.8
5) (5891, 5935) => 17.4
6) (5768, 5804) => 18.9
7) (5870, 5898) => 17.7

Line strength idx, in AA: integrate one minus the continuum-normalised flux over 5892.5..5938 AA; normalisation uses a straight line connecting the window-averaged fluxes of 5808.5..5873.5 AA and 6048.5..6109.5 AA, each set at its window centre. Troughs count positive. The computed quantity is 3.69 AA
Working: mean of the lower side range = 16.7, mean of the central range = 15.3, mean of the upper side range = 16.7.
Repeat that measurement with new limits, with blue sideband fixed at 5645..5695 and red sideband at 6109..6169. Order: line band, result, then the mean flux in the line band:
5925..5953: 0.1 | 16.2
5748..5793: -0.9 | 16.4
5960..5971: -0.4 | 16.9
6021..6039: 0.9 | 15.5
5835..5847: -0.7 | 17.2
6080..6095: 0.3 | 16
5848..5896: 1.6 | 15.7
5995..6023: 0.4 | 16.1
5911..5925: 0.4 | 15.8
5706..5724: -0.6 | 16.6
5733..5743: -0.7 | 17.3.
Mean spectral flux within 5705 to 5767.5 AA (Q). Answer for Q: 16.6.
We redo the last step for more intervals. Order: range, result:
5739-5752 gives 17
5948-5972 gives 16.4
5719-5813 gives 16.6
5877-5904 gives 14.6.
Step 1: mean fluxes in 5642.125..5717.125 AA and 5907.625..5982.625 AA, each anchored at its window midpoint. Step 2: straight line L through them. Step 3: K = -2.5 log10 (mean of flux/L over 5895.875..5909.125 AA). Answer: 0.10 mag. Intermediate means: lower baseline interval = 16.1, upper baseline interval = 16.2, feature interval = 14.8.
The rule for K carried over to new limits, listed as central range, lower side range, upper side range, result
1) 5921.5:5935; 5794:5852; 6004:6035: 0.02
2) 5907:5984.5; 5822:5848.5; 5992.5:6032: 0.00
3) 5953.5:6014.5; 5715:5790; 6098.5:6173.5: 0.02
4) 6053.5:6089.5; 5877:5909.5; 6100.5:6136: -0.05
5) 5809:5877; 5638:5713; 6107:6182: -0.04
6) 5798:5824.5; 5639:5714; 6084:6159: -0.04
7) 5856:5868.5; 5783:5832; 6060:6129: 0.03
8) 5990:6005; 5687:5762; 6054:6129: 0.06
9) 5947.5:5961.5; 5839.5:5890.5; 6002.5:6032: 0.01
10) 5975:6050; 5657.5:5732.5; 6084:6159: 0.02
